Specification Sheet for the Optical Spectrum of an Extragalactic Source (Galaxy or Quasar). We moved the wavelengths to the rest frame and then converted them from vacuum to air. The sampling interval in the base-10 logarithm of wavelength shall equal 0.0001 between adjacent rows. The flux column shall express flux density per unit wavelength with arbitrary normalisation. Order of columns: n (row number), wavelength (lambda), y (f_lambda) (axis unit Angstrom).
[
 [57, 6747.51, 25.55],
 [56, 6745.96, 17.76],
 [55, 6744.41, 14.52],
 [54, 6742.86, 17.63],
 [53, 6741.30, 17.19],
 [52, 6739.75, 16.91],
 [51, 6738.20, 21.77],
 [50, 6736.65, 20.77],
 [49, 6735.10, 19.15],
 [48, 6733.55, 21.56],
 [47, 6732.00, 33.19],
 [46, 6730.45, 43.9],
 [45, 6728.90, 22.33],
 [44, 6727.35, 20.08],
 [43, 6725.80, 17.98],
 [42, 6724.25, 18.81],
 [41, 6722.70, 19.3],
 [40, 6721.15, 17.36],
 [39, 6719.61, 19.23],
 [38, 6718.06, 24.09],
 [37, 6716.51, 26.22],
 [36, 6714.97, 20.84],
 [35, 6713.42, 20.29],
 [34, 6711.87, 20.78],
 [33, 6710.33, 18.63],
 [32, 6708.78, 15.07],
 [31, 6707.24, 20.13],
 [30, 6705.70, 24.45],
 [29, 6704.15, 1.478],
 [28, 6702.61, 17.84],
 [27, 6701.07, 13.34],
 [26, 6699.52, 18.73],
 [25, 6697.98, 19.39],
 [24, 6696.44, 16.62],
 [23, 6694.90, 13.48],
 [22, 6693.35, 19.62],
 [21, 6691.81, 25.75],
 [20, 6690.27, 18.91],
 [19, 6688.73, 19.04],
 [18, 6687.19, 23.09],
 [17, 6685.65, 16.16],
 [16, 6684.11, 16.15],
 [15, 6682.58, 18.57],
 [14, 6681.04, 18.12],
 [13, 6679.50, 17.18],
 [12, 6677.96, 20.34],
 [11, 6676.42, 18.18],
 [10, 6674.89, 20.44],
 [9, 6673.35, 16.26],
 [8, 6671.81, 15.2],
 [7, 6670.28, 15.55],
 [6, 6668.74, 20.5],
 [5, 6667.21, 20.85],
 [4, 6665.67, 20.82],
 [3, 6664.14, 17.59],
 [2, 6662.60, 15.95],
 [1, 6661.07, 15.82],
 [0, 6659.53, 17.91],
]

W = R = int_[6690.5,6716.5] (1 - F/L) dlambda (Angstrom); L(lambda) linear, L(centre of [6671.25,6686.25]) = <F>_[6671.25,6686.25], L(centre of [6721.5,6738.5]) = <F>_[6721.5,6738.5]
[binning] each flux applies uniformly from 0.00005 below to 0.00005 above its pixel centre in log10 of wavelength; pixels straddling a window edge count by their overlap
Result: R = 2.9 Angstrom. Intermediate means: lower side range 17.7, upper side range 23.4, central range 18.2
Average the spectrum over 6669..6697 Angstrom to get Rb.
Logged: 18.3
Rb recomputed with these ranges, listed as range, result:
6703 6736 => 21.1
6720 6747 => 21.2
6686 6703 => 18.7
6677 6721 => 18.7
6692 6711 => 16.8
